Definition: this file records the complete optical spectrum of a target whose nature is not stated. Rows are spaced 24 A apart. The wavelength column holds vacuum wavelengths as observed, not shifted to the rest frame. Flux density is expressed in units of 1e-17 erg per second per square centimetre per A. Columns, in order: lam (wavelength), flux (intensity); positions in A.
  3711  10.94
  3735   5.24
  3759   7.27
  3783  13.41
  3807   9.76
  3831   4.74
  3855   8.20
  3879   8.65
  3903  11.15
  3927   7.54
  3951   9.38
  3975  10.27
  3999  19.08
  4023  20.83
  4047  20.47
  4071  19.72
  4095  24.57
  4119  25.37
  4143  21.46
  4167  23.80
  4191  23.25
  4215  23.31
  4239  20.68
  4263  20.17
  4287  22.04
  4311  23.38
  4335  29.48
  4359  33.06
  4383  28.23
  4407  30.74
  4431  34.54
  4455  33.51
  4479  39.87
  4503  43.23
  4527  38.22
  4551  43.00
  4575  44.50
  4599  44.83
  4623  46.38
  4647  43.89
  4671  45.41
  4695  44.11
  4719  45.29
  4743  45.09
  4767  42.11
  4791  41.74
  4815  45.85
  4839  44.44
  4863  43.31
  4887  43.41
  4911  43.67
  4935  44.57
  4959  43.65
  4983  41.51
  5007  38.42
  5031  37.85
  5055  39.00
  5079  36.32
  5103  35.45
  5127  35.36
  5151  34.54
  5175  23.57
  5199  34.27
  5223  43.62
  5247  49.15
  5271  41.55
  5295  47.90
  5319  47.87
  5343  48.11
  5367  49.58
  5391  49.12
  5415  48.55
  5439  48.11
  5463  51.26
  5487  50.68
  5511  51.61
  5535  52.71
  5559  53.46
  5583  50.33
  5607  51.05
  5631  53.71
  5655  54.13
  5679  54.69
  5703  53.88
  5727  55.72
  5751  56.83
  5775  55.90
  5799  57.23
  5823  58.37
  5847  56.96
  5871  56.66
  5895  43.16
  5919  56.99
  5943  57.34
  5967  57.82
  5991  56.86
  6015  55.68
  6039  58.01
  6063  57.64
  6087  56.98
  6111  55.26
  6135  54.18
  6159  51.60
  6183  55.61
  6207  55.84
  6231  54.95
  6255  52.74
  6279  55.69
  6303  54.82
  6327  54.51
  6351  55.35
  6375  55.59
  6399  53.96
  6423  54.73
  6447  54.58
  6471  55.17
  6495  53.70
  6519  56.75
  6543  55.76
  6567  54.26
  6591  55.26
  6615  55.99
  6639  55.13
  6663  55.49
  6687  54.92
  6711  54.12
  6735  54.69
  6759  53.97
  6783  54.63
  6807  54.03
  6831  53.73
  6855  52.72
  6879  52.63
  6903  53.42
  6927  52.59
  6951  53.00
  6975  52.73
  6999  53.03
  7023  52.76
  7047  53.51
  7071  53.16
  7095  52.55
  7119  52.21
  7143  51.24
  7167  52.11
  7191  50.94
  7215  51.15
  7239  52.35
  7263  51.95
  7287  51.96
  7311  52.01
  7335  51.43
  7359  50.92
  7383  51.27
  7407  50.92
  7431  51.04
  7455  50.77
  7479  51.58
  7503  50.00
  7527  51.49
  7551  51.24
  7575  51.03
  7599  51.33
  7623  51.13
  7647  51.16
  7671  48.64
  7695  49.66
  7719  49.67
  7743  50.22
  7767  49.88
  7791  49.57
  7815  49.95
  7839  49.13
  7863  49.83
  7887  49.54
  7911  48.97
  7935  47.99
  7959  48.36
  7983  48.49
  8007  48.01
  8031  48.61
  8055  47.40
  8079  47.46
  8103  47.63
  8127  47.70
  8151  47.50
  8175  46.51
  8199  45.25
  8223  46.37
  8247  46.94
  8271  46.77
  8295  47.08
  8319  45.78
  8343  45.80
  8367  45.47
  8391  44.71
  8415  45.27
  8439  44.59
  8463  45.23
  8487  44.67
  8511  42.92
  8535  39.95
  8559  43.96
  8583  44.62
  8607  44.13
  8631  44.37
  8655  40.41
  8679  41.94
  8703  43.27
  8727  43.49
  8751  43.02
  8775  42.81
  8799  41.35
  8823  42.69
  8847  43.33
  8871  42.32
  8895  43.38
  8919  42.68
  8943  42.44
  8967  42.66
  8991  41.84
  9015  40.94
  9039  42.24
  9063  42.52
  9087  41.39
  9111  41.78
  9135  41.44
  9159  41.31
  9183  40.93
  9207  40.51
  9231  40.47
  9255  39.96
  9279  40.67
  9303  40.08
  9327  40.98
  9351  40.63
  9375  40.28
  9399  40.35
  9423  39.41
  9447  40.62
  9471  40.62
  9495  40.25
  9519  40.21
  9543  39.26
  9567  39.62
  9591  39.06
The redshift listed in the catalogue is 0.000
